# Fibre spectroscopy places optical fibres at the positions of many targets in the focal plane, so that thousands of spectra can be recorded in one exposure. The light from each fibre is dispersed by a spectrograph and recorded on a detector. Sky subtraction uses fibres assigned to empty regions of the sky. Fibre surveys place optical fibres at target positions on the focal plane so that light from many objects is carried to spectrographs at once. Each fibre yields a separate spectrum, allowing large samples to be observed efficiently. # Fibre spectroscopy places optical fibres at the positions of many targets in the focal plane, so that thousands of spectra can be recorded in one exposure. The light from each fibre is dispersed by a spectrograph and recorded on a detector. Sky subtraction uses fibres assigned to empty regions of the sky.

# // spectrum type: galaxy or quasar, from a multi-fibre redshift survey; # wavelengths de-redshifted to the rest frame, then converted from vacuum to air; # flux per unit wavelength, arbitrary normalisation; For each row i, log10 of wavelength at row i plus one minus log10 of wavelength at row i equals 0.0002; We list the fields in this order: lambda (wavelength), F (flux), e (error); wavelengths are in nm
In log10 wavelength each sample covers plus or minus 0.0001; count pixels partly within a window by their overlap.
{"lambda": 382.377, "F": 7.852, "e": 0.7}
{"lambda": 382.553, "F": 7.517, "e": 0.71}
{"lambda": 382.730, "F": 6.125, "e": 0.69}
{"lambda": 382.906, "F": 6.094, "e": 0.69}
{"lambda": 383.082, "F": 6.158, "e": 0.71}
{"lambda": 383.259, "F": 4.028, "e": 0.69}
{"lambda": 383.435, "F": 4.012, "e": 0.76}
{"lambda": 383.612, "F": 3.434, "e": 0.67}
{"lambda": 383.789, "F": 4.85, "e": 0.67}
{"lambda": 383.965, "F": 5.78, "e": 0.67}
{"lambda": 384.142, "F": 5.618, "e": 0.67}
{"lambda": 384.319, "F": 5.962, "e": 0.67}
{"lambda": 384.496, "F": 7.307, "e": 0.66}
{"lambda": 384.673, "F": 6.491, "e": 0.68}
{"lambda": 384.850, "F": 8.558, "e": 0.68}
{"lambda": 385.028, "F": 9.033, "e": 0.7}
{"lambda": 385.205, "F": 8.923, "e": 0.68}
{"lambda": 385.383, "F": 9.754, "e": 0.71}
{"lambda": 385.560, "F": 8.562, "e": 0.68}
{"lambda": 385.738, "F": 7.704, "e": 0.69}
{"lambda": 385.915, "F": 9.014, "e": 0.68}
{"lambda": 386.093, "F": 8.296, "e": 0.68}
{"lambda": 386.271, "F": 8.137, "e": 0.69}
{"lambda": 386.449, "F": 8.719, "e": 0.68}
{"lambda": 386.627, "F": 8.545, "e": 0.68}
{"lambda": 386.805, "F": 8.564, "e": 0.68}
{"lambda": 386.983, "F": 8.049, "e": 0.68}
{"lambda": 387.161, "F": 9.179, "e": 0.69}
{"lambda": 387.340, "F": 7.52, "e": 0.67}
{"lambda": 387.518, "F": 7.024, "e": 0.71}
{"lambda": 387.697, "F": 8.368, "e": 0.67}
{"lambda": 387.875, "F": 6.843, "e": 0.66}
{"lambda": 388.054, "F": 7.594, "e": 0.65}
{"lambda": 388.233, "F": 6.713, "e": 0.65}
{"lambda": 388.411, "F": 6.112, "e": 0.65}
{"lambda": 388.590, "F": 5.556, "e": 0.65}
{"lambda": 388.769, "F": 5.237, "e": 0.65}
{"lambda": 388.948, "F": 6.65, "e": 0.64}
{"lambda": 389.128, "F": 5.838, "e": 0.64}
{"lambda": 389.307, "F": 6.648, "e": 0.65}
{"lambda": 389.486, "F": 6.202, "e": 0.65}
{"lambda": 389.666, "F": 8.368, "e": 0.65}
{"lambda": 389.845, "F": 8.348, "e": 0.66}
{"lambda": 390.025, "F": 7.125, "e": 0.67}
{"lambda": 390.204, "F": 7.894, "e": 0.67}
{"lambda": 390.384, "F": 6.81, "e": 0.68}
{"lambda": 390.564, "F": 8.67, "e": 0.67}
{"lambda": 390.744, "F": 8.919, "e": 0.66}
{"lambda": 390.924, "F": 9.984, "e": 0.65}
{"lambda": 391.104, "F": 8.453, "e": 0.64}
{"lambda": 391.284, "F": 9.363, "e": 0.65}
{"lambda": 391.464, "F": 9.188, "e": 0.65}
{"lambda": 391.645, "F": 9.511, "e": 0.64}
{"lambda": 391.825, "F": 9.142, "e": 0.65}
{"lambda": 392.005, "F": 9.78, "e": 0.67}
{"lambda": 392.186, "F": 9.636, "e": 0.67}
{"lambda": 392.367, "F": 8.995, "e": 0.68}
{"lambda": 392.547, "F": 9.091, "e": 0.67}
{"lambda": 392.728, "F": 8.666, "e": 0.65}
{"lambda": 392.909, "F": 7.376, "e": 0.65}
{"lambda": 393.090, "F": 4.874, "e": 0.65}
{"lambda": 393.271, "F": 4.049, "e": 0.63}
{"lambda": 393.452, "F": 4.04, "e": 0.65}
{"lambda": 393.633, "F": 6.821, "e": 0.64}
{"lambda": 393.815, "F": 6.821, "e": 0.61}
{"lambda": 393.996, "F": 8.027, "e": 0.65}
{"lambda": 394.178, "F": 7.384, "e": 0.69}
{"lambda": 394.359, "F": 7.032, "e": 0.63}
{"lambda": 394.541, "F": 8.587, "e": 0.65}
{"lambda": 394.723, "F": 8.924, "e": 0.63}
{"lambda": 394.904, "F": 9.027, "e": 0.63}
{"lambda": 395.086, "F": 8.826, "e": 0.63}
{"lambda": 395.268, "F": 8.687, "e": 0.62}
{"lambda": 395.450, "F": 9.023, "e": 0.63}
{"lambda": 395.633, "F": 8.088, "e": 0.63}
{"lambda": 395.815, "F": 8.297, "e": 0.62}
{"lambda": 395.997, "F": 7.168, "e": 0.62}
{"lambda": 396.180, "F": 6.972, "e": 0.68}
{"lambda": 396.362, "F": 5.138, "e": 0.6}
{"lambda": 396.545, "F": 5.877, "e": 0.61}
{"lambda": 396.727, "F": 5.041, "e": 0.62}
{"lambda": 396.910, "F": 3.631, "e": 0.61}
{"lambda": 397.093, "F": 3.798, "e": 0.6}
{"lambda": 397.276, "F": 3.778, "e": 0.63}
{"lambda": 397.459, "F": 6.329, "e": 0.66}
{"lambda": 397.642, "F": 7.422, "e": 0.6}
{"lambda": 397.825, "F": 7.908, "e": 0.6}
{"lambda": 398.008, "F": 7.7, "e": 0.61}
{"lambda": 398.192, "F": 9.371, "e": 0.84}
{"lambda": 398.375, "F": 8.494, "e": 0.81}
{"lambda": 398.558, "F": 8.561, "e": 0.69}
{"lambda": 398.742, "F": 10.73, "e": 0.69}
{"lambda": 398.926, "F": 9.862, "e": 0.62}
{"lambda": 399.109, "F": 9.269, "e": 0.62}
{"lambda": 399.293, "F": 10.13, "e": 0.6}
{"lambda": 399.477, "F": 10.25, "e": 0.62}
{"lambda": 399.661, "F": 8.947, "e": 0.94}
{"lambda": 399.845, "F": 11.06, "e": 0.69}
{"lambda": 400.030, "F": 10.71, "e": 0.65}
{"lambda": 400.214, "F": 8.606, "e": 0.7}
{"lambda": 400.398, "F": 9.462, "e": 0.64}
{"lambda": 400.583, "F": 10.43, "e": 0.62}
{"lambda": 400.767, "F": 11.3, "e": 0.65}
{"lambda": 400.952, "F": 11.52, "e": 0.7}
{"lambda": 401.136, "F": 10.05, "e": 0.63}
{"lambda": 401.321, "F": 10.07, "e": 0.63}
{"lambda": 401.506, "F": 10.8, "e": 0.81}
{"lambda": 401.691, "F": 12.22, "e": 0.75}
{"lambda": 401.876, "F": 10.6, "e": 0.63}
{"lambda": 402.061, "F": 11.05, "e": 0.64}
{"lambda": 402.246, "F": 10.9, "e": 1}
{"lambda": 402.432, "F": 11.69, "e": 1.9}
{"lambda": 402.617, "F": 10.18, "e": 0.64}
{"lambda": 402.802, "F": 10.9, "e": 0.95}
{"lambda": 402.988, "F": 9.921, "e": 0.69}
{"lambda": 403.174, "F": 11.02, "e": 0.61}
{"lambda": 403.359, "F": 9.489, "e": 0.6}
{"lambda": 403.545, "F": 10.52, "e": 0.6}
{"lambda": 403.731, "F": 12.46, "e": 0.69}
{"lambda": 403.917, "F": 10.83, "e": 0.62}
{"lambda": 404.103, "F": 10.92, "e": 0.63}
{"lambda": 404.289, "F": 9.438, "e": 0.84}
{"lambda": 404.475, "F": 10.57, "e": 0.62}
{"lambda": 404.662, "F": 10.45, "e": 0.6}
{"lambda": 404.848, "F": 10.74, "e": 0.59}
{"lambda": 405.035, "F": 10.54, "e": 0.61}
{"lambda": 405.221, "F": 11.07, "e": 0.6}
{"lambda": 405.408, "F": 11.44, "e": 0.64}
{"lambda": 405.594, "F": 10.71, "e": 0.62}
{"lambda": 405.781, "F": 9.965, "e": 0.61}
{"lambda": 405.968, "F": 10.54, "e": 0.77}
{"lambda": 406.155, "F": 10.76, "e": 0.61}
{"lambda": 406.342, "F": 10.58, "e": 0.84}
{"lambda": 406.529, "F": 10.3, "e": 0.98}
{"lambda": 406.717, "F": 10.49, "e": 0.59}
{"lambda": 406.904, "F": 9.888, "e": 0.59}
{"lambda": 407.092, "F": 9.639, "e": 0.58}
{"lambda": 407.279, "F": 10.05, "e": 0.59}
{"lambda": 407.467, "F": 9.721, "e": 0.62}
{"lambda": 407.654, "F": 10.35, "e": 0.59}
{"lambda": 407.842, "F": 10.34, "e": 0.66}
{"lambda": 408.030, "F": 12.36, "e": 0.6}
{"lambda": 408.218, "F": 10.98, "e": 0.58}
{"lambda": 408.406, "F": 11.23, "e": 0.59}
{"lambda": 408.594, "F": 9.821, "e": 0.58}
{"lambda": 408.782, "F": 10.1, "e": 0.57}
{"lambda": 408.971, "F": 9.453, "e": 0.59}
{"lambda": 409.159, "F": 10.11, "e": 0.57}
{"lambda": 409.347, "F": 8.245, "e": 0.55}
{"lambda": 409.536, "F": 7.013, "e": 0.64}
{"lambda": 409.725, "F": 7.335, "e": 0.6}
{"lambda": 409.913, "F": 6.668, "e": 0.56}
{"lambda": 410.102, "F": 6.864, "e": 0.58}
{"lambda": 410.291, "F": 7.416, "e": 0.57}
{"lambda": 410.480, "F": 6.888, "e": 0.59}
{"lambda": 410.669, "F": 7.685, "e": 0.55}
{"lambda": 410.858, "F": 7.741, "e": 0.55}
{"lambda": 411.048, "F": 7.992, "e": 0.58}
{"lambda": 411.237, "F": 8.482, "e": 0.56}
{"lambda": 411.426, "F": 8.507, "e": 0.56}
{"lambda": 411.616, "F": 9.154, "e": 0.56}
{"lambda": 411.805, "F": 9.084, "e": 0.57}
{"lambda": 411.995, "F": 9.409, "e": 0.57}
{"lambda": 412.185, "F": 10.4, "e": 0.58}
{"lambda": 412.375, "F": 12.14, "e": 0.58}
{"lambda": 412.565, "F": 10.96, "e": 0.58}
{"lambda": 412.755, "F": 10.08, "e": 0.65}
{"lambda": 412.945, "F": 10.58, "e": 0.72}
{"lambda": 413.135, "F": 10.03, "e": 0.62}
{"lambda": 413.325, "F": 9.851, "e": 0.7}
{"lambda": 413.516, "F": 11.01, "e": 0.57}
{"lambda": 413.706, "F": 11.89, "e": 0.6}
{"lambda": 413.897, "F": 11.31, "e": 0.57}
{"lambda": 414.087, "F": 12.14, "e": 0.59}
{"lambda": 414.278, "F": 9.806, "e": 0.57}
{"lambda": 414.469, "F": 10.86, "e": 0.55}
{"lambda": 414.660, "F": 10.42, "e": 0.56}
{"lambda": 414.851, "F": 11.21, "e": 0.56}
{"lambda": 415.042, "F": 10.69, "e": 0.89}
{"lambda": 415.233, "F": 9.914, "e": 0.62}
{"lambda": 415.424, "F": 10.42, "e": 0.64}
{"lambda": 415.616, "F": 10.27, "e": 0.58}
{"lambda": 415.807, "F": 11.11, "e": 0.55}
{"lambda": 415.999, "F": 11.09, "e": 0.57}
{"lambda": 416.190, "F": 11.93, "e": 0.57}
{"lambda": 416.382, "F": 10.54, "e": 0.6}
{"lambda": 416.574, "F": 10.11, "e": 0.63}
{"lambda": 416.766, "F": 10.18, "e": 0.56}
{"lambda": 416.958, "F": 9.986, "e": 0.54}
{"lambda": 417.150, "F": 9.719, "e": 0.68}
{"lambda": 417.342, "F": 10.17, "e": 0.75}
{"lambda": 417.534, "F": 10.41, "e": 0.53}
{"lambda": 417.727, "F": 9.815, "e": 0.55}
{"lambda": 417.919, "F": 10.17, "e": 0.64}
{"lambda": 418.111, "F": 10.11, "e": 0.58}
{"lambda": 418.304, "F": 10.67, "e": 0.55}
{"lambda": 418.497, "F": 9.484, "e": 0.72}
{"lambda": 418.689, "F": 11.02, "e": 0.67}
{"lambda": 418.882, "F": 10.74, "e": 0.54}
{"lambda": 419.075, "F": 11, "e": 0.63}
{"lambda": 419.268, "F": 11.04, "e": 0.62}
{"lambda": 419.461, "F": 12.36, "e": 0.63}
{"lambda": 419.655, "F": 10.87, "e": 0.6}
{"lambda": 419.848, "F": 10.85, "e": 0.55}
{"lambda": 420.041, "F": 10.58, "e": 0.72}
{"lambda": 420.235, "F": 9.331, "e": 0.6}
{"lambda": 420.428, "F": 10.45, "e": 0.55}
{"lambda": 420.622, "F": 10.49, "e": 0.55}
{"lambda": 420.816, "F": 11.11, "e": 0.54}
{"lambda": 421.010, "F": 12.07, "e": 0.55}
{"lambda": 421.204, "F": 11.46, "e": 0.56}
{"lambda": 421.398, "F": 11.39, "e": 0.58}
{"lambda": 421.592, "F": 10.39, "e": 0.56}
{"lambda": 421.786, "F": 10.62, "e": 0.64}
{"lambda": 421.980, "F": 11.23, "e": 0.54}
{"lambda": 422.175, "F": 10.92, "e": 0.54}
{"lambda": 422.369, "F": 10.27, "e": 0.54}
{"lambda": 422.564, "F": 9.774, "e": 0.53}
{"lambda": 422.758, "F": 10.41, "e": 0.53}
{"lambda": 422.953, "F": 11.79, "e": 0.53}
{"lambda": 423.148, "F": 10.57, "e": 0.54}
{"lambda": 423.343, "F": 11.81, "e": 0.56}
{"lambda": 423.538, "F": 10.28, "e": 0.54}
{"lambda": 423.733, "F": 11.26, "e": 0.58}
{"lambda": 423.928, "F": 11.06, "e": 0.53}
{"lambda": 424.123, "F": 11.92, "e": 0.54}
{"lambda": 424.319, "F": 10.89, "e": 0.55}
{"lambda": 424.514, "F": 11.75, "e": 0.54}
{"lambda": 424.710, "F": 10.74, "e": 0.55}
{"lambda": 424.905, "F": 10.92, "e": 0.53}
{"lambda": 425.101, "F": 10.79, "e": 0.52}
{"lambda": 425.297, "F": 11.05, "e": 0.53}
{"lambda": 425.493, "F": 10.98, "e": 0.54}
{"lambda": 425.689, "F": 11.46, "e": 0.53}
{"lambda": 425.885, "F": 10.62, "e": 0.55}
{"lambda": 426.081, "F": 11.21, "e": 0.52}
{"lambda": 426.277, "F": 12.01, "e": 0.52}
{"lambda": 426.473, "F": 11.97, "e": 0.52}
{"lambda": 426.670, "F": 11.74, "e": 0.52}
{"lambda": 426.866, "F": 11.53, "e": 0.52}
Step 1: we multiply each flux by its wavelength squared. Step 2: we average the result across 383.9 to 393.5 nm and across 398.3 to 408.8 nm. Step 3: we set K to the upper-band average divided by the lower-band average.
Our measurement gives 1.5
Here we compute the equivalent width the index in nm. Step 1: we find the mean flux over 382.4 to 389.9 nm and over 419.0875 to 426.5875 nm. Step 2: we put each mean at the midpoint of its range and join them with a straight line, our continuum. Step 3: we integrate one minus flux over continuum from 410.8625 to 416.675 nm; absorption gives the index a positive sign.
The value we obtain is -0.17 nm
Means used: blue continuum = 7.08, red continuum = 11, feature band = 10.3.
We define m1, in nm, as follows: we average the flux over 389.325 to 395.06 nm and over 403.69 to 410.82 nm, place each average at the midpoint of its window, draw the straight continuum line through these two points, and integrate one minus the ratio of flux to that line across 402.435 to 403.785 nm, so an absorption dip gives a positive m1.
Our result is -0.20 nm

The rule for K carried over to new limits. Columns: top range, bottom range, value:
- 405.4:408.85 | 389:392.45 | 1.36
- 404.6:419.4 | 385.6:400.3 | 1.41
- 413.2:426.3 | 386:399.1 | 1.62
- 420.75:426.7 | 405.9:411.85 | 1.29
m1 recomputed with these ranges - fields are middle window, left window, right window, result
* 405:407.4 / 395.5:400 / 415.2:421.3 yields -0.415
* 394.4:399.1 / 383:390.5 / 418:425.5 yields 0.396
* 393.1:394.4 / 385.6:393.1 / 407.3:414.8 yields 0.330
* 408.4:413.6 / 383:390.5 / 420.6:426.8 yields 0.377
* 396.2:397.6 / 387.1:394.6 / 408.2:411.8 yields 0.509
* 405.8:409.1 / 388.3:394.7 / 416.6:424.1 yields -0.381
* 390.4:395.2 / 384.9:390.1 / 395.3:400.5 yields -0.182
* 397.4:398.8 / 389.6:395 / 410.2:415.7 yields 0.041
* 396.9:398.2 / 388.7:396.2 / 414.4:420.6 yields 0.339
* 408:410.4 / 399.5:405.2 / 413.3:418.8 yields 0.371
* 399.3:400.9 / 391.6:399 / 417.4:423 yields -0.396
